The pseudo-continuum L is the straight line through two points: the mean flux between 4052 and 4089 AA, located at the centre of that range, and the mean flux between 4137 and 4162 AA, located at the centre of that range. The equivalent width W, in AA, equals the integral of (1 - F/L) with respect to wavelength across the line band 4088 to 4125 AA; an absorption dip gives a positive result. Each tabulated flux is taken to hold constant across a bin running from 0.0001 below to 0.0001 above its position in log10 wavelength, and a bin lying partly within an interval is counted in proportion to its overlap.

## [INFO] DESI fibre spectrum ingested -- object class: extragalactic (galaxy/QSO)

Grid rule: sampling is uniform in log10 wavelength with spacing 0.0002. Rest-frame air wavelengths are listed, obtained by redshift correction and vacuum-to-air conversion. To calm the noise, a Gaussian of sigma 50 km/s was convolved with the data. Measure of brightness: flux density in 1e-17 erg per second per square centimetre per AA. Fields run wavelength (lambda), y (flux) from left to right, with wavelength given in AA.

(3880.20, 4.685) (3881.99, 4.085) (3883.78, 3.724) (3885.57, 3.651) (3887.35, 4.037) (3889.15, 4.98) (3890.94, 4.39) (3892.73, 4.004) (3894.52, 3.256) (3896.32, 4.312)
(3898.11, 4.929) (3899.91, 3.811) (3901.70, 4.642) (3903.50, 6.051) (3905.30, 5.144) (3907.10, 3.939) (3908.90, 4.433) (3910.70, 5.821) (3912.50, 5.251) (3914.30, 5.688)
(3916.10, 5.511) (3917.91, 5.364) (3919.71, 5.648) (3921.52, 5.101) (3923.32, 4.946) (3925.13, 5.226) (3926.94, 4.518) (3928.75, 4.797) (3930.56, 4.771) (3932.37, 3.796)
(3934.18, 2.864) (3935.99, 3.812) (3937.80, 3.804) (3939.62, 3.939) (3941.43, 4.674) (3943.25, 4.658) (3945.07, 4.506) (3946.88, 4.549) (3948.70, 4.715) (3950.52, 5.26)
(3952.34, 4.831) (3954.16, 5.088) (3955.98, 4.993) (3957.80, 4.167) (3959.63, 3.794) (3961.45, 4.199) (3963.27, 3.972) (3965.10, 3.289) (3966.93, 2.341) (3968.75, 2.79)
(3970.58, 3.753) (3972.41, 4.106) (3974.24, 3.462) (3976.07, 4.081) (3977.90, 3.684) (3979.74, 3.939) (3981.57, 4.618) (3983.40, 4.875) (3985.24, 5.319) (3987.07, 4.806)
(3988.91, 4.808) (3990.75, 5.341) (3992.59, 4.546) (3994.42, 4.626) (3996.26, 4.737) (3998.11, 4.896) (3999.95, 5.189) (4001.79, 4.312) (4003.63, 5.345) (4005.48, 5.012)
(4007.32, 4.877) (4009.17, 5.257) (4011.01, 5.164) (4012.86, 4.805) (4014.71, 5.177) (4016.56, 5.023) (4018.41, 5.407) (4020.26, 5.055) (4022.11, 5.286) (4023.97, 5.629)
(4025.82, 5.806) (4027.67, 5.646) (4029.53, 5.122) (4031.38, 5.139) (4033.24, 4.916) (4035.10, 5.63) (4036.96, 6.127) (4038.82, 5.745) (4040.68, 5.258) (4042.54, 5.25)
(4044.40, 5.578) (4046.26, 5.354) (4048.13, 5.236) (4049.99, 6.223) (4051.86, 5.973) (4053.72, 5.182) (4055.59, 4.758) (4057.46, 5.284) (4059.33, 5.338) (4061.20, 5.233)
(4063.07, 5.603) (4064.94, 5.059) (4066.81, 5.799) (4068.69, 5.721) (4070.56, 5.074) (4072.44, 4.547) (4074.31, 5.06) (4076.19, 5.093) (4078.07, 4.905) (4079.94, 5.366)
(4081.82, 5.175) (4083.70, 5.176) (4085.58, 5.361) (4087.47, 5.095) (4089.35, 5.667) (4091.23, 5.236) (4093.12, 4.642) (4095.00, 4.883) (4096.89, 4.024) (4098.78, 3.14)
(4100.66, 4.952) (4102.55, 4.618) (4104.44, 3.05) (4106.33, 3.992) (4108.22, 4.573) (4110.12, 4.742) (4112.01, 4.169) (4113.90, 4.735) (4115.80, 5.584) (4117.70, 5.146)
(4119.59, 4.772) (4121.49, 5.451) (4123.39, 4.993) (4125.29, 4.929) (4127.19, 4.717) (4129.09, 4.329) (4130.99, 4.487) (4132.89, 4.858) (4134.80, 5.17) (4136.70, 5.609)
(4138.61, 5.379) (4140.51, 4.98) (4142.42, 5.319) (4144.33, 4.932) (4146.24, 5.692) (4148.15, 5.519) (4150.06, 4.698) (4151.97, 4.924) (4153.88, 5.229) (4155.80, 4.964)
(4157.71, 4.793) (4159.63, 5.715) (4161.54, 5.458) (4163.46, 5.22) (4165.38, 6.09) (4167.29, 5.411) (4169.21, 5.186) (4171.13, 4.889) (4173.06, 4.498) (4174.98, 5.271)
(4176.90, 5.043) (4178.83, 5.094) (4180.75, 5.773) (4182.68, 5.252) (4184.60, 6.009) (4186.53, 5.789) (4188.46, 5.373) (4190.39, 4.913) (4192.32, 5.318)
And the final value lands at 3.9 AA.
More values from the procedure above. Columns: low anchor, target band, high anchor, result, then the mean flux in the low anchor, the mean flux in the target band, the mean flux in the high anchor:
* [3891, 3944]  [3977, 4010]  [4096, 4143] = -0.87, 4.64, 4.79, 4.71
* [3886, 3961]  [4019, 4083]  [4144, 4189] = -4.95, 4.63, 5.36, 5.29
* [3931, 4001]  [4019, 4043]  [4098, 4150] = -4.95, 4.29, 5.43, 4.81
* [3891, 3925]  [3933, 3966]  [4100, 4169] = 4.15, 4.88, 4.28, 4.98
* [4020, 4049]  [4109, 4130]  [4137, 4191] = 1.80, 5.43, 4.87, 5.27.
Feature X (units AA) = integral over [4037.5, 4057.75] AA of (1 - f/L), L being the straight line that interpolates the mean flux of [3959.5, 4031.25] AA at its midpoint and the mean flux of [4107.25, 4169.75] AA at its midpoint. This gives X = -2.8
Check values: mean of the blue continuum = 4.64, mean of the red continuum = 5.08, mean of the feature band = 5.46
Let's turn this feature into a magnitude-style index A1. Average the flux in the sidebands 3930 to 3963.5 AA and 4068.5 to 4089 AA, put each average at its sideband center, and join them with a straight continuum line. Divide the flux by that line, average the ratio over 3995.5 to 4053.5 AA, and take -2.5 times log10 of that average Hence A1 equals -0.104 mag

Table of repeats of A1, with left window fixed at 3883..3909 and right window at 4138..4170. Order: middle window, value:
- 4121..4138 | 0.05 mag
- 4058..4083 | -0.06 mag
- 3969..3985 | 0.14 mag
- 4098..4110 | 0.23 mag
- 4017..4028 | -0.14 mag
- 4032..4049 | -0.12 mag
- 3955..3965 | 0.11 mag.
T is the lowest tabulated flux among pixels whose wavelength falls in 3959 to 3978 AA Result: 2.341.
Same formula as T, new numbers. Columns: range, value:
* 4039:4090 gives 4.547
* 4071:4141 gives 3.05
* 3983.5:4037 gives 4.312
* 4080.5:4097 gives 4.024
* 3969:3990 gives 3.462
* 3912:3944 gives 2.864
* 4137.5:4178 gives 4.498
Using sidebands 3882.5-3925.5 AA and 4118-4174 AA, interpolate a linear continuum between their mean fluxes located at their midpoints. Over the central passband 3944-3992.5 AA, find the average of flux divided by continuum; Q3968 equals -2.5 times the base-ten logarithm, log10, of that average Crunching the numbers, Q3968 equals 0.13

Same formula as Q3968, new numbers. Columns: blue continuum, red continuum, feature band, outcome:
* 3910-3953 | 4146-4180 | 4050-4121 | 0.02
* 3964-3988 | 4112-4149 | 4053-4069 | -0.17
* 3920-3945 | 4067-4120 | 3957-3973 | 0.24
